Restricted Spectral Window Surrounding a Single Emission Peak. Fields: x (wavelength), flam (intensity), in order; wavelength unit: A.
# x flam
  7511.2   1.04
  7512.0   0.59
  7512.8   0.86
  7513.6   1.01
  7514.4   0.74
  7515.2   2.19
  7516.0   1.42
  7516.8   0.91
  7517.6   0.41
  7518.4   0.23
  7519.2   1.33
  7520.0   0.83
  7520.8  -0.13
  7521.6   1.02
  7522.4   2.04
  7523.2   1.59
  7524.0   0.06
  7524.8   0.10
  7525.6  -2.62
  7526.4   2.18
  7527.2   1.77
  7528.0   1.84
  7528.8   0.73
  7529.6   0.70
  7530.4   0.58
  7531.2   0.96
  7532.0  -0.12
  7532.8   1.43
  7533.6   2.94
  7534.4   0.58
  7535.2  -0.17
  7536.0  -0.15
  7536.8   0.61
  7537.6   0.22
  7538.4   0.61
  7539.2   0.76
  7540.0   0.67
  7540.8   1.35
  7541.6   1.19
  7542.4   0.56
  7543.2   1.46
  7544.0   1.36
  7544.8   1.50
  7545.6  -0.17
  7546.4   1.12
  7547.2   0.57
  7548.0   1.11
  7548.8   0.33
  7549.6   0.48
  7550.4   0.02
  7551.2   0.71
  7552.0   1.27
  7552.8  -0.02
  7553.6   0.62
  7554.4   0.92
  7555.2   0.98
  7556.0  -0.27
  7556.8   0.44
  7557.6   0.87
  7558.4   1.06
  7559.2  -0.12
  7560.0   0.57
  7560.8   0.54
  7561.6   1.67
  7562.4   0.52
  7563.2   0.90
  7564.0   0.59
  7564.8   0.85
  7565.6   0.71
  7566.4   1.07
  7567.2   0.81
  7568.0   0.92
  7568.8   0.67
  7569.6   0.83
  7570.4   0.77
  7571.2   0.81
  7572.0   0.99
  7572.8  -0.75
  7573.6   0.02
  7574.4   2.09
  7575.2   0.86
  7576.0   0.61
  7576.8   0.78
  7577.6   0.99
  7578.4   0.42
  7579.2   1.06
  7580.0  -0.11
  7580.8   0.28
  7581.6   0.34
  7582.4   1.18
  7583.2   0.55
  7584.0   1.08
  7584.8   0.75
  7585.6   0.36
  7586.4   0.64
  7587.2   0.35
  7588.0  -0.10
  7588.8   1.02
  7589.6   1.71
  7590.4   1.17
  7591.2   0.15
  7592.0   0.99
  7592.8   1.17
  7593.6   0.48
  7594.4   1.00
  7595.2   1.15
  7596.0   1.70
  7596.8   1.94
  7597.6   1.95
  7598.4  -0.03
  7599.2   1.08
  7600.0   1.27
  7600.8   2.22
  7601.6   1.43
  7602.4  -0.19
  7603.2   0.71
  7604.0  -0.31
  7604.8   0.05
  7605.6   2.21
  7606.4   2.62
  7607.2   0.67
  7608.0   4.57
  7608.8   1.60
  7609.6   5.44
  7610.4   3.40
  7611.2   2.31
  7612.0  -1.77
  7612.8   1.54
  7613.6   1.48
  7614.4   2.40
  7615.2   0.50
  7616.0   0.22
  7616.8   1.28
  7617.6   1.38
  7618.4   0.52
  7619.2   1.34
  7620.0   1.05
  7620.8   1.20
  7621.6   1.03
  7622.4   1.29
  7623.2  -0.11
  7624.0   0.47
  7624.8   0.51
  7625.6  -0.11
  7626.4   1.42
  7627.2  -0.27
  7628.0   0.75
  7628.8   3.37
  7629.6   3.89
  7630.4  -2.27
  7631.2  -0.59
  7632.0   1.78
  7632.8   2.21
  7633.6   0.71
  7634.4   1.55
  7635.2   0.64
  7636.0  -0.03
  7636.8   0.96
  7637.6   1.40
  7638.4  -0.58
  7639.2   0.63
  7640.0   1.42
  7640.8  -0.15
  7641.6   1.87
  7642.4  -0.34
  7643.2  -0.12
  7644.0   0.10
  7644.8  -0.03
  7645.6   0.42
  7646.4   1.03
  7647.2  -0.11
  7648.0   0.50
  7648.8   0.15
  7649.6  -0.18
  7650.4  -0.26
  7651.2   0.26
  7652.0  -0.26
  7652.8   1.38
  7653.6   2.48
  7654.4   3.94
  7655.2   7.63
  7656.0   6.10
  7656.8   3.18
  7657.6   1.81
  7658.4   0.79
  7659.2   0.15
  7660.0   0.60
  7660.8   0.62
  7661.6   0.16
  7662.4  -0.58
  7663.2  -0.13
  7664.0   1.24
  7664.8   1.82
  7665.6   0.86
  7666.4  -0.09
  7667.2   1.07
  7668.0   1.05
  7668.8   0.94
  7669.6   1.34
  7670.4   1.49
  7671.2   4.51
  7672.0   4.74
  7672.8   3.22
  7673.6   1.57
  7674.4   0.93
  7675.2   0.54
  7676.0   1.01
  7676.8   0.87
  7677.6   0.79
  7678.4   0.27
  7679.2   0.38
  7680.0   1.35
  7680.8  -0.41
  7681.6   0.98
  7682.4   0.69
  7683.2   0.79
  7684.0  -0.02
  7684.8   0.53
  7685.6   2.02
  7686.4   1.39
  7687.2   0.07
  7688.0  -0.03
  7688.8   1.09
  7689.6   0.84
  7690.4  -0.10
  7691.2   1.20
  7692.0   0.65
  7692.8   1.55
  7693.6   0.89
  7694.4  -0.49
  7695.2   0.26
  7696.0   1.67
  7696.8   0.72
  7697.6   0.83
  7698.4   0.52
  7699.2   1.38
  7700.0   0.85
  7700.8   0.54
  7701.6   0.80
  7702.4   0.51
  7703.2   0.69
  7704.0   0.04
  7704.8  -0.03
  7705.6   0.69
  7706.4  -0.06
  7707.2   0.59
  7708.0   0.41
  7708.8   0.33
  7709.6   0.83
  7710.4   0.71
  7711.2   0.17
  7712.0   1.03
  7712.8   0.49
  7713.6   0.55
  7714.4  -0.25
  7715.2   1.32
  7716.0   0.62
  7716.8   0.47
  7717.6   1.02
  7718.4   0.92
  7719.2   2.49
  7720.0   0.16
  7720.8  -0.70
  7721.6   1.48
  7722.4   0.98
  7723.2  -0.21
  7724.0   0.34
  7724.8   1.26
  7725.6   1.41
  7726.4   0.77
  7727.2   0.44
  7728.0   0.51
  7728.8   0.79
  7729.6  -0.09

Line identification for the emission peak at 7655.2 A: [S II] 6716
